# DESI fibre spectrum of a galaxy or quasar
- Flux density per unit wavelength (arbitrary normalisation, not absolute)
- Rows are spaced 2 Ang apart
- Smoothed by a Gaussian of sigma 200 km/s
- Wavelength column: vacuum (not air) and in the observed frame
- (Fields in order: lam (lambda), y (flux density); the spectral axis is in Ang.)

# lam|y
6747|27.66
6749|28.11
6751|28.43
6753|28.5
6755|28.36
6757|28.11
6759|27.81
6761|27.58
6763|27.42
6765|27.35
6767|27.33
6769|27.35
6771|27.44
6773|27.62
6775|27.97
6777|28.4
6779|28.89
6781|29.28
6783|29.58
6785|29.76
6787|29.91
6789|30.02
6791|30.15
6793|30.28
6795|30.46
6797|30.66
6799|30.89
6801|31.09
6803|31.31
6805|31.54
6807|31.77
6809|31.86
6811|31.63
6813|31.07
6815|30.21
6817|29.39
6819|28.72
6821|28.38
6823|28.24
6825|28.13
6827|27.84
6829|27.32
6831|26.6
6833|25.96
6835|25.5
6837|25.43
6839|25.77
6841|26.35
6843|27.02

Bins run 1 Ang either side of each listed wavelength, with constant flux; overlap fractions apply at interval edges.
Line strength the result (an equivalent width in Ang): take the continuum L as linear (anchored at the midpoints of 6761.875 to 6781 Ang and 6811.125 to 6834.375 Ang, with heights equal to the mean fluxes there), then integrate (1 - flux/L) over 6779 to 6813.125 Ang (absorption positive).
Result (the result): -3.0 Ang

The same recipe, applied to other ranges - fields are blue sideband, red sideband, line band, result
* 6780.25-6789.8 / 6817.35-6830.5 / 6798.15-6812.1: -1.24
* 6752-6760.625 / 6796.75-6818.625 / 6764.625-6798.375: 0.61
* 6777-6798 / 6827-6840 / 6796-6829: -2.61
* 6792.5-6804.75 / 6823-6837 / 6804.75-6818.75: -0.82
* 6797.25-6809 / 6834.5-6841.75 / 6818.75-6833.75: 0.02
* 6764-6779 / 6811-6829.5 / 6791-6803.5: -1.02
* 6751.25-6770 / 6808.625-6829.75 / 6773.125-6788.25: -0.39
